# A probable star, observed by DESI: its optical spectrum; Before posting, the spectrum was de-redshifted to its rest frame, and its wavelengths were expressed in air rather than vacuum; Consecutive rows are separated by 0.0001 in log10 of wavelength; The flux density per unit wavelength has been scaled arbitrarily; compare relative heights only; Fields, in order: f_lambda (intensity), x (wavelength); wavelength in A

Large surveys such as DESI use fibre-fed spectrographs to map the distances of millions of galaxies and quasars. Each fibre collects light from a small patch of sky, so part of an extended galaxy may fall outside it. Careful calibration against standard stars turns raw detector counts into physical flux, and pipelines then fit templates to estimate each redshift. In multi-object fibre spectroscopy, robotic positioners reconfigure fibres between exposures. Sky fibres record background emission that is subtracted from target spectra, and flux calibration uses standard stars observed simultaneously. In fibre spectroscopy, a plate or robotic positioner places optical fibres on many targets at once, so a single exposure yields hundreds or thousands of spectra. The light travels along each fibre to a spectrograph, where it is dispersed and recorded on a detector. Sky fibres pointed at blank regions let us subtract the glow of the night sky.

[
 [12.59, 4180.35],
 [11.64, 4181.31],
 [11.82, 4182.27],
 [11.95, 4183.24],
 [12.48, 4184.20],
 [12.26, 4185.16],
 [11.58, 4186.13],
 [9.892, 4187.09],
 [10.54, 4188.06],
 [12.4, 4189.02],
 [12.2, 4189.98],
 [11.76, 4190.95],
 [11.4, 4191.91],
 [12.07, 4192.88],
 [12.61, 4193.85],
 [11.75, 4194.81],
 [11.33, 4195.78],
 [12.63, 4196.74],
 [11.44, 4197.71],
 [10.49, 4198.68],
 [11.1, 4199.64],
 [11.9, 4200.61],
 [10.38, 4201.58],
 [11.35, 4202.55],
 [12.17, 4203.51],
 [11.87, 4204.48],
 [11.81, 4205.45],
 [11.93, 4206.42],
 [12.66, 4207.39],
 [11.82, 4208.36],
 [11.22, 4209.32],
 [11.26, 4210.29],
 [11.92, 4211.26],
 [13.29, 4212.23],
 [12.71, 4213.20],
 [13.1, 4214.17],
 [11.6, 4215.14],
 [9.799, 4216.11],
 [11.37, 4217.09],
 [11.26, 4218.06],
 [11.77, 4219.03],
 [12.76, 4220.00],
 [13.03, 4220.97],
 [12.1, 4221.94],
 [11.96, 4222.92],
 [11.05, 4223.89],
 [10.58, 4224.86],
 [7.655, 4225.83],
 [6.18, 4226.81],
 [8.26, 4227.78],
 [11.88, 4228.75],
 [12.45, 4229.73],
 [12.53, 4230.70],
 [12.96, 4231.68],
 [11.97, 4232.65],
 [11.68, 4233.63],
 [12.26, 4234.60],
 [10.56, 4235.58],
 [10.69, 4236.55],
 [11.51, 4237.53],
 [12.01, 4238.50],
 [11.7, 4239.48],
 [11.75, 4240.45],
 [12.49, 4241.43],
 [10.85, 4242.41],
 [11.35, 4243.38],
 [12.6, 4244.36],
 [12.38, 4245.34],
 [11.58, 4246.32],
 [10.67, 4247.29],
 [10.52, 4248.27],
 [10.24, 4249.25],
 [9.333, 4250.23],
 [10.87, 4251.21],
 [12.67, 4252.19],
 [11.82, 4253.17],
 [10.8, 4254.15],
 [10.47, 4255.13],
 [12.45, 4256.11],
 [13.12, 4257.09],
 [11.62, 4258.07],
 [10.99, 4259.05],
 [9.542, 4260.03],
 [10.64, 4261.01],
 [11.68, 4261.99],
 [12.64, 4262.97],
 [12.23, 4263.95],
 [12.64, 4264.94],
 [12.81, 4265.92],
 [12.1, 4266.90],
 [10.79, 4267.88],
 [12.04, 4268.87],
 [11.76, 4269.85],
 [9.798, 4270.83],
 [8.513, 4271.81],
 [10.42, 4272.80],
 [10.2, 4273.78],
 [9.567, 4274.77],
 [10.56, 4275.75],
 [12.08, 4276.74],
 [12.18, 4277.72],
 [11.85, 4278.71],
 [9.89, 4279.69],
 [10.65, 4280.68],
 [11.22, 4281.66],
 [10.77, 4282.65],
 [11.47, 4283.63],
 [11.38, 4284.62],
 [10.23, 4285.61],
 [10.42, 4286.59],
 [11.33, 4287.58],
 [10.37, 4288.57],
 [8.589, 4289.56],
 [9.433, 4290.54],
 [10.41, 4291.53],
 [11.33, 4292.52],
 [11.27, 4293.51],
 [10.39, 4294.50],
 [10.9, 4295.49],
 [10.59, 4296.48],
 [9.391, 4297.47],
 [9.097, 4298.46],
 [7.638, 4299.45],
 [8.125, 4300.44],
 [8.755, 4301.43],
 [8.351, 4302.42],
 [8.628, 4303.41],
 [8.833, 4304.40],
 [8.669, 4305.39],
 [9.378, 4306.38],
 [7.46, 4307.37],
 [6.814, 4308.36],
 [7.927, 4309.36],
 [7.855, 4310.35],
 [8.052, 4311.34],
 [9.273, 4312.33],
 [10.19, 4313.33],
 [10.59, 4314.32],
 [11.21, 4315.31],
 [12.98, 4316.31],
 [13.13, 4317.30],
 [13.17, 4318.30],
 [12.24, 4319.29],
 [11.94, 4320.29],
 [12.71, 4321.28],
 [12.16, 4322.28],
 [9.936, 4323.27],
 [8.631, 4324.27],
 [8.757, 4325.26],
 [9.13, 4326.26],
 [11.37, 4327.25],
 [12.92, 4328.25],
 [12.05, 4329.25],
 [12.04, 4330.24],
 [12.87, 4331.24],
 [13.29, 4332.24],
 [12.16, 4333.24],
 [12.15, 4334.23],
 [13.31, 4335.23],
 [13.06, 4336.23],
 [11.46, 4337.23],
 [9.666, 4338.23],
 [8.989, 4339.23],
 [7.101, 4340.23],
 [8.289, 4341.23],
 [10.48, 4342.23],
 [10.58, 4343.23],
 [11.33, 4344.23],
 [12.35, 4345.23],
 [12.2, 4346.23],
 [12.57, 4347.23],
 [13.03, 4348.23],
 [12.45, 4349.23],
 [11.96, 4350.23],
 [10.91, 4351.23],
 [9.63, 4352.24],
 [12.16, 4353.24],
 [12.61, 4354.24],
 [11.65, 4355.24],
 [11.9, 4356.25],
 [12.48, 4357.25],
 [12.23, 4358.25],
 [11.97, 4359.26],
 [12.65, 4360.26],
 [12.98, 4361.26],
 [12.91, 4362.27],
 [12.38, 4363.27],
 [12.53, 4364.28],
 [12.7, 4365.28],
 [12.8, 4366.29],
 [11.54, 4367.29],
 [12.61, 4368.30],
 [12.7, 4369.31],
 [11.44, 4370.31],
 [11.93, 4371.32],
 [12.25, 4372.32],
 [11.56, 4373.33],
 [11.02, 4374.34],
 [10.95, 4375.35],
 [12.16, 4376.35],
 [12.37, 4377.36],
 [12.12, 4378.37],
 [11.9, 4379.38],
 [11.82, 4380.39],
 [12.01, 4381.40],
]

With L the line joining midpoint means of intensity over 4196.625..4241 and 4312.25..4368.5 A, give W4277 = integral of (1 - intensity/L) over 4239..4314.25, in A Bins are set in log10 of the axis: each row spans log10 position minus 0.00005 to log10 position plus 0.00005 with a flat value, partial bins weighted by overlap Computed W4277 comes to 6.7 A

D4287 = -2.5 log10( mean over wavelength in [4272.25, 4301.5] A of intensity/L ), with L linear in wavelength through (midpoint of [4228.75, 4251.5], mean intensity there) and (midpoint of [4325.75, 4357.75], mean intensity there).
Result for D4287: 0.114 mag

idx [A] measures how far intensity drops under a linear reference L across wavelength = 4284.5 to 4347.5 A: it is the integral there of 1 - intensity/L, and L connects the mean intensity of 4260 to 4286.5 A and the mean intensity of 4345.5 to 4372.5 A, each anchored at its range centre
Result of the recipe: 6.7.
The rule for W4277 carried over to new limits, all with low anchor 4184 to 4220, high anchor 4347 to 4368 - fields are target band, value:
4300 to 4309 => 2.8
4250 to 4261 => 0.6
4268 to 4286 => 1.7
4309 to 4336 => 1.9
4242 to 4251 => 0.6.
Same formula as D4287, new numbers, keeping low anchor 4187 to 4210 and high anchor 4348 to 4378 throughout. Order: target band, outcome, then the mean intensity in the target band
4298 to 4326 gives 0.22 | 9.73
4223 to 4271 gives 0.04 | 11.3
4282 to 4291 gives 0.14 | 10.5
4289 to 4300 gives 0.20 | 9.9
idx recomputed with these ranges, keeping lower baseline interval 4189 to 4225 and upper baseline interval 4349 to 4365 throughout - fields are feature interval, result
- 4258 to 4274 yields 0.9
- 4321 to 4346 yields 2.0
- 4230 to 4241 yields 0.0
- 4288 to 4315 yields 6.2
